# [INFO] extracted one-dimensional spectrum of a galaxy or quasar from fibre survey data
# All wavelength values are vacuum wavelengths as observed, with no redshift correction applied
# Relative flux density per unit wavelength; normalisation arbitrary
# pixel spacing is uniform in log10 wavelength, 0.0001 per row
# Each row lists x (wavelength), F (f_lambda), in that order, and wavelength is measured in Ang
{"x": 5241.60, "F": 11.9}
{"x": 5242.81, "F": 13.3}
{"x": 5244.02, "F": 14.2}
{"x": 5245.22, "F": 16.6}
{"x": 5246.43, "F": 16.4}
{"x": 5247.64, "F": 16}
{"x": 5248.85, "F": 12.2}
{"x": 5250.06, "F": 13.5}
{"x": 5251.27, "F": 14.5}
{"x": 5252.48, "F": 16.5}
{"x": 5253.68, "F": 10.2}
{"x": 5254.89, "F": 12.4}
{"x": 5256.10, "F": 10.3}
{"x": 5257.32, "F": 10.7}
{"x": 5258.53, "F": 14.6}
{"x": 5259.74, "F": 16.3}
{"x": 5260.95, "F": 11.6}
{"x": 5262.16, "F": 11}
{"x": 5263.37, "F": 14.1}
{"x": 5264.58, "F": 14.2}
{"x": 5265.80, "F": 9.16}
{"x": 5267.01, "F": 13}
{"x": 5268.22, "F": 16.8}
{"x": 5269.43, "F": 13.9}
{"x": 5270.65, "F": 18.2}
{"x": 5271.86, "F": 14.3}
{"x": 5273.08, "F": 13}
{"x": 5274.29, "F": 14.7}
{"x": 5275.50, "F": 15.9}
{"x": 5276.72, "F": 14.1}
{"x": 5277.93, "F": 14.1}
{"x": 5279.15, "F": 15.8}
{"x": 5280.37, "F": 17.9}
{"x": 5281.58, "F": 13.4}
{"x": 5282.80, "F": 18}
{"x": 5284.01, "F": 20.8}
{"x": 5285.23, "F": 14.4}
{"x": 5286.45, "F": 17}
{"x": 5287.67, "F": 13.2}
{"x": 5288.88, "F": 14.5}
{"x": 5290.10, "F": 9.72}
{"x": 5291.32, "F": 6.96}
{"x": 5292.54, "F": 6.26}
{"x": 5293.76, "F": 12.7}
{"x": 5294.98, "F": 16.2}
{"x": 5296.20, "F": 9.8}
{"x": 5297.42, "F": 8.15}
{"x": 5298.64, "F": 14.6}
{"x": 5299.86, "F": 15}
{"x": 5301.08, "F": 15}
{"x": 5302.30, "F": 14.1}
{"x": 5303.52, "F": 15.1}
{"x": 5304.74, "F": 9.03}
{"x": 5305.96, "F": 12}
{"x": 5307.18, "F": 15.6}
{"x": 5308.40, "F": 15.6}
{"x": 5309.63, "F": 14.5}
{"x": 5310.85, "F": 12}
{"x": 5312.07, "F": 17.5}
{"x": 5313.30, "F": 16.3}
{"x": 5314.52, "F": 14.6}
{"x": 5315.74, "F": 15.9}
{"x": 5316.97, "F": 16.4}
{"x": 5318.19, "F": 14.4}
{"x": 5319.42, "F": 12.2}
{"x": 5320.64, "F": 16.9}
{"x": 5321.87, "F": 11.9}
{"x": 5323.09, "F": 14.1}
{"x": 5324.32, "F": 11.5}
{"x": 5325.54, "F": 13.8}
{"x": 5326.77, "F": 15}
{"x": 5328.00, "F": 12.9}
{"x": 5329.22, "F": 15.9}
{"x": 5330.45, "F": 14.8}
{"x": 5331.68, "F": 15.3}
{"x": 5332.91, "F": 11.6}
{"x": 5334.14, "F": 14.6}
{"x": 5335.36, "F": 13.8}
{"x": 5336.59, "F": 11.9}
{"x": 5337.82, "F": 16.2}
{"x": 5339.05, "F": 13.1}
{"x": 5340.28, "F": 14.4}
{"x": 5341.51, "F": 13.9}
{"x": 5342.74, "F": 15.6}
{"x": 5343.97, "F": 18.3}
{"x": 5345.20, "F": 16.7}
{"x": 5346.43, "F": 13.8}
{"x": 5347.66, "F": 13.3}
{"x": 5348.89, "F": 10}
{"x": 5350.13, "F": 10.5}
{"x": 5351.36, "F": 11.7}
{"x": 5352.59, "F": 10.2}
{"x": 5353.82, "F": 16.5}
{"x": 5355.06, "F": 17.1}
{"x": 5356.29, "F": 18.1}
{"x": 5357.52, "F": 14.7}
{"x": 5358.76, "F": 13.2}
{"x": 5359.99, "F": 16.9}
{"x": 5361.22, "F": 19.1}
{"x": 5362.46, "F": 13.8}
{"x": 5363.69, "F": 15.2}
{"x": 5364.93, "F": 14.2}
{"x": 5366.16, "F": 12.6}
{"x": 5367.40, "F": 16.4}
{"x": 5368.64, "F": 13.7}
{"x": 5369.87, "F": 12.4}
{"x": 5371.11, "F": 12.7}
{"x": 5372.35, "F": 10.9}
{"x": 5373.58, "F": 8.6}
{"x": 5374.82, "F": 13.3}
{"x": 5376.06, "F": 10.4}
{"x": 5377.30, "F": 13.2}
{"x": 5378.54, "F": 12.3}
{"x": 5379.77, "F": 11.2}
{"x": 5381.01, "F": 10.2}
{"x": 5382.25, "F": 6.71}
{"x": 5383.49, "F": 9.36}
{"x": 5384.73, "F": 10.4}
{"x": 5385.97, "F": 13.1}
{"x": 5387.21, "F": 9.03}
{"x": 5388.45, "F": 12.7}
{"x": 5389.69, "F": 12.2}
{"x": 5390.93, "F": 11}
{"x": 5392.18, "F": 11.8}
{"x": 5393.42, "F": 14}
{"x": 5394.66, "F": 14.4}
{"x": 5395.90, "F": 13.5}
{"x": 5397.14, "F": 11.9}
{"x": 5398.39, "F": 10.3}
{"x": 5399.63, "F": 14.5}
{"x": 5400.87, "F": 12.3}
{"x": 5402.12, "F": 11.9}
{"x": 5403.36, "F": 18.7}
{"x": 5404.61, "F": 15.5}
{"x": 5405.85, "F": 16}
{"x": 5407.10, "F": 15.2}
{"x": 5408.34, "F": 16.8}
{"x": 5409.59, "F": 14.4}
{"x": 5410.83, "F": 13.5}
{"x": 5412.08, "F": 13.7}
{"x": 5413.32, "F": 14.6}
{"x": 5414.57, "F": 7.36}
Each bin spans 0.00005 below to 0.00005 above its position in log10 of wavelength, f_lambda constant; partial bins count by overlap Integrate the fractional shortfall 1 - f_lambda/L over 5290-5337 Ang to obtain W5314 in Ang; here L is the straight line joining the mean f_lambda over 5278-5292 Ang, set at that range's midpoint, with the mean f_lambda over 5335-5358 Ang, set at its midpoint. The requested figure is 3.1 Ang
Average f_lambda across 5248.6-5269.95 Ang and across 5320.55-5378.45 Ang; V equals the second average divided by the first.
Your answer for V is 1.06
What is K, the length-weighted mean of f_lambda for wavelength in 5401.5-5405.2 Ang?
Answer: 15.4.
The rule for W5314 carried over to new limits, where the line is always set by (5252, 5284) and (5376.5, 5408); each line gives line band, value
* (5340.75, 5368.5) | -3.5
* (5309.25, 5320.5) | -1.2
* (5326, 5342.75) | -1.1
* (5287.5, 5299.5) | 2.2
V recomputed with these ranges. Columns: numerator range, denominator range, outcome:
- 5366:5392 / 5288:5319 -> 0.87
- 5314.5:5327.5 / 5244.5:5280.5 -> 1.01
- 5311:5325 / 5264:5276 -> 1.02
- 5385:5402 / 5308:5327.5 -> 0.85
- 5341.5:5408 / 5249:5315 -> 0.96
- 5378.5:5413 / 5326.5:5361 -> 0.89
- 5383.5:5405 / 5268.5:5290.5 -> 0.83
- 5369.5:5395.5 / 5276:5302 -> 0.83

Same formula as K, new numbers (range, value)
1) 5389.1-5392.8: 11.6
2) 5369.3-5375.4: 11.6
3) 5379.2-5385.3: 9.55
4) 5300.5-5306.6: 13.1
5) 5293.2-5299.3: 12.3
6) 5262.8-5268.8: 13.4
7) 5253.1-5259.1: 11.6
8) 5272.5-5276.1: 14.6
